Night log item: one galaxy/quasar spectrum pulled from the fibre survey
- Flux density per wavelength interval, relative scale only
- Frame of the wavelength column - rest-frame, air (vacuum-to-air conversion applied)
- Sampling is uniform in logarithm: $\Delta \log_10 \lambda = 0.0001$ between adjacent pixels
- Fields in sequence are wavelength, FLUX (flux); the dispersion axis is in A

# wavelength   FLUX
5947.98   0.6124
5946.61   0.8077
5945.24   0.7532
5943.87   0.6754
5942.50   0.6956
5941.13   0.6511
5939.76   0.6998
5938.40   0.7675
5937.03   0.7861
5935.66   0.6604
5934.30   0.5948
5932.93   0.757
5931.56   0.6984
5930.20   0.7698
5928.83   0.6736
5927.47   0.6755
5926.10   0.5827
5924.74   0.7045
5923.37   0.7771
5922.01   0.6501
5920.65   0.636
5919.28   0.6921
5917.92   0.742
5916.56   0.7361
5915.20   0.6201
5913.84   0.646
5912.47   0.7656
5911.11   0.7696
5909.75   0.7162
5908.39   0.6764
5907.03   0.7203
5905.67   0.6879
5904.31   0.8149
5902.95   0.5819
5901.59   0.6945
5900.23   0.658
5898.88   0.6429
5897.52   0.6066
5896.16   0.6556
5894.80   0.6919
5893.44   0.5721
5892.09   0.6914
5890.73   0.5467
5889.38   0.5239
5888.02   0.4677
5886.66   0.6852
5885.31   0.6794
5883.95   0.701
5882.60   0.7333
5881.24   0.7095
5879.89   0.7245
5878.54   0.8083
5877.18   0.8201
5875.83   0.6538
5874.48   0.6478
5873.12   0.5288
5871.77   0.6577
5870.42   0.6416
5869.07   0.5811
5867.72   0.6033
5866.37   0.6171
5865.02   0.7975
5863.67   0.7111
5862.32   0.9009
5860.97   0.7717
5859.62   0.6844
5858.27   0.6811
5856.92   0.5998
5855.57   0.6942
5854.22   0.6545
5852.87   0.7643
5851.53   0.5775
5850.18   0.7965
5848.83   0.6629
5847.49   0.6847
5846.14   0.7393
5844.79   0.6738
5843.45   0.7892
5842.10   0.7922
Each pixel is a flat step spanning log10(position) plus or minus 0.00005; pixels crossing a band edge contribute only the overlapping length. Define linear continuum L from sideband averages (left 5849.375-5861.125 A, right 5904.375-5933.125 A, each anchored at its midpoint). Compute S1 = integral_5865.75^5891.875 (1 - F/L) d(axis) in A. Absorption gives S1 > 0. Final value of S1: 1.6 A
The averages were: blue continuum 0.687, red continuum 0.701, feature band 0.65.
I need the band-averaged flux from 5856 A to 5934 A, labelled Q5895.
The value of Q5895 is 0.68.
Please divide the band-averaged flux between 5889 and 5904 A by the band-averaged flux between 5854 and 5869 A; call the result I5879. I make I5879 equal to 0.90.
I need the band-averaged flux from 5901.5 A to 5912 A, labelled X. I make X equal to 0.71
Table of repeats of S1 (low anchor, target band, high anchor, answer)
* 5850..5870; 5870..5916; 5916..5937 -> 1.55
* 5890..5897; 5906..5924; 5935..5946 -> -0.97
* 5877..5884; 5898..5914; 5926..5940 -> 0.60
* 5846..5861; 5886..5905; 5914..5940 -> 1.67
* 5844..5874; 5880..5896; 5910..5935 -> 1.11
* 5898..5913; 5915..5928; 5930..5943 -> 0.36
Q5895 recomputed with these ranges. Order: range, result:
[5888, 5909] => 0.645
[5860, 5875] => 0.678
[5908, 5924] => 0.703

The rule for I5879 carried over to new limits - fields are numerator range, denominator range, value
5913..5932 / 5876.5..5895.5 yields 1.03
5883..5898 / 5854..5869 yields 0.89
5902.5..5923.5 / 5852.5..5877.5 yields 1.03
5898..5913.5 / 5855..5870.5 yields 1.01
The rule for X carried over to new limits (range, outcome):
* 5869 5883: 0.686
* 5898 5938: 0.694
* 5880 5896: 0.64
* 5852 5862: 0.698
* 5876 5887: 0.731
